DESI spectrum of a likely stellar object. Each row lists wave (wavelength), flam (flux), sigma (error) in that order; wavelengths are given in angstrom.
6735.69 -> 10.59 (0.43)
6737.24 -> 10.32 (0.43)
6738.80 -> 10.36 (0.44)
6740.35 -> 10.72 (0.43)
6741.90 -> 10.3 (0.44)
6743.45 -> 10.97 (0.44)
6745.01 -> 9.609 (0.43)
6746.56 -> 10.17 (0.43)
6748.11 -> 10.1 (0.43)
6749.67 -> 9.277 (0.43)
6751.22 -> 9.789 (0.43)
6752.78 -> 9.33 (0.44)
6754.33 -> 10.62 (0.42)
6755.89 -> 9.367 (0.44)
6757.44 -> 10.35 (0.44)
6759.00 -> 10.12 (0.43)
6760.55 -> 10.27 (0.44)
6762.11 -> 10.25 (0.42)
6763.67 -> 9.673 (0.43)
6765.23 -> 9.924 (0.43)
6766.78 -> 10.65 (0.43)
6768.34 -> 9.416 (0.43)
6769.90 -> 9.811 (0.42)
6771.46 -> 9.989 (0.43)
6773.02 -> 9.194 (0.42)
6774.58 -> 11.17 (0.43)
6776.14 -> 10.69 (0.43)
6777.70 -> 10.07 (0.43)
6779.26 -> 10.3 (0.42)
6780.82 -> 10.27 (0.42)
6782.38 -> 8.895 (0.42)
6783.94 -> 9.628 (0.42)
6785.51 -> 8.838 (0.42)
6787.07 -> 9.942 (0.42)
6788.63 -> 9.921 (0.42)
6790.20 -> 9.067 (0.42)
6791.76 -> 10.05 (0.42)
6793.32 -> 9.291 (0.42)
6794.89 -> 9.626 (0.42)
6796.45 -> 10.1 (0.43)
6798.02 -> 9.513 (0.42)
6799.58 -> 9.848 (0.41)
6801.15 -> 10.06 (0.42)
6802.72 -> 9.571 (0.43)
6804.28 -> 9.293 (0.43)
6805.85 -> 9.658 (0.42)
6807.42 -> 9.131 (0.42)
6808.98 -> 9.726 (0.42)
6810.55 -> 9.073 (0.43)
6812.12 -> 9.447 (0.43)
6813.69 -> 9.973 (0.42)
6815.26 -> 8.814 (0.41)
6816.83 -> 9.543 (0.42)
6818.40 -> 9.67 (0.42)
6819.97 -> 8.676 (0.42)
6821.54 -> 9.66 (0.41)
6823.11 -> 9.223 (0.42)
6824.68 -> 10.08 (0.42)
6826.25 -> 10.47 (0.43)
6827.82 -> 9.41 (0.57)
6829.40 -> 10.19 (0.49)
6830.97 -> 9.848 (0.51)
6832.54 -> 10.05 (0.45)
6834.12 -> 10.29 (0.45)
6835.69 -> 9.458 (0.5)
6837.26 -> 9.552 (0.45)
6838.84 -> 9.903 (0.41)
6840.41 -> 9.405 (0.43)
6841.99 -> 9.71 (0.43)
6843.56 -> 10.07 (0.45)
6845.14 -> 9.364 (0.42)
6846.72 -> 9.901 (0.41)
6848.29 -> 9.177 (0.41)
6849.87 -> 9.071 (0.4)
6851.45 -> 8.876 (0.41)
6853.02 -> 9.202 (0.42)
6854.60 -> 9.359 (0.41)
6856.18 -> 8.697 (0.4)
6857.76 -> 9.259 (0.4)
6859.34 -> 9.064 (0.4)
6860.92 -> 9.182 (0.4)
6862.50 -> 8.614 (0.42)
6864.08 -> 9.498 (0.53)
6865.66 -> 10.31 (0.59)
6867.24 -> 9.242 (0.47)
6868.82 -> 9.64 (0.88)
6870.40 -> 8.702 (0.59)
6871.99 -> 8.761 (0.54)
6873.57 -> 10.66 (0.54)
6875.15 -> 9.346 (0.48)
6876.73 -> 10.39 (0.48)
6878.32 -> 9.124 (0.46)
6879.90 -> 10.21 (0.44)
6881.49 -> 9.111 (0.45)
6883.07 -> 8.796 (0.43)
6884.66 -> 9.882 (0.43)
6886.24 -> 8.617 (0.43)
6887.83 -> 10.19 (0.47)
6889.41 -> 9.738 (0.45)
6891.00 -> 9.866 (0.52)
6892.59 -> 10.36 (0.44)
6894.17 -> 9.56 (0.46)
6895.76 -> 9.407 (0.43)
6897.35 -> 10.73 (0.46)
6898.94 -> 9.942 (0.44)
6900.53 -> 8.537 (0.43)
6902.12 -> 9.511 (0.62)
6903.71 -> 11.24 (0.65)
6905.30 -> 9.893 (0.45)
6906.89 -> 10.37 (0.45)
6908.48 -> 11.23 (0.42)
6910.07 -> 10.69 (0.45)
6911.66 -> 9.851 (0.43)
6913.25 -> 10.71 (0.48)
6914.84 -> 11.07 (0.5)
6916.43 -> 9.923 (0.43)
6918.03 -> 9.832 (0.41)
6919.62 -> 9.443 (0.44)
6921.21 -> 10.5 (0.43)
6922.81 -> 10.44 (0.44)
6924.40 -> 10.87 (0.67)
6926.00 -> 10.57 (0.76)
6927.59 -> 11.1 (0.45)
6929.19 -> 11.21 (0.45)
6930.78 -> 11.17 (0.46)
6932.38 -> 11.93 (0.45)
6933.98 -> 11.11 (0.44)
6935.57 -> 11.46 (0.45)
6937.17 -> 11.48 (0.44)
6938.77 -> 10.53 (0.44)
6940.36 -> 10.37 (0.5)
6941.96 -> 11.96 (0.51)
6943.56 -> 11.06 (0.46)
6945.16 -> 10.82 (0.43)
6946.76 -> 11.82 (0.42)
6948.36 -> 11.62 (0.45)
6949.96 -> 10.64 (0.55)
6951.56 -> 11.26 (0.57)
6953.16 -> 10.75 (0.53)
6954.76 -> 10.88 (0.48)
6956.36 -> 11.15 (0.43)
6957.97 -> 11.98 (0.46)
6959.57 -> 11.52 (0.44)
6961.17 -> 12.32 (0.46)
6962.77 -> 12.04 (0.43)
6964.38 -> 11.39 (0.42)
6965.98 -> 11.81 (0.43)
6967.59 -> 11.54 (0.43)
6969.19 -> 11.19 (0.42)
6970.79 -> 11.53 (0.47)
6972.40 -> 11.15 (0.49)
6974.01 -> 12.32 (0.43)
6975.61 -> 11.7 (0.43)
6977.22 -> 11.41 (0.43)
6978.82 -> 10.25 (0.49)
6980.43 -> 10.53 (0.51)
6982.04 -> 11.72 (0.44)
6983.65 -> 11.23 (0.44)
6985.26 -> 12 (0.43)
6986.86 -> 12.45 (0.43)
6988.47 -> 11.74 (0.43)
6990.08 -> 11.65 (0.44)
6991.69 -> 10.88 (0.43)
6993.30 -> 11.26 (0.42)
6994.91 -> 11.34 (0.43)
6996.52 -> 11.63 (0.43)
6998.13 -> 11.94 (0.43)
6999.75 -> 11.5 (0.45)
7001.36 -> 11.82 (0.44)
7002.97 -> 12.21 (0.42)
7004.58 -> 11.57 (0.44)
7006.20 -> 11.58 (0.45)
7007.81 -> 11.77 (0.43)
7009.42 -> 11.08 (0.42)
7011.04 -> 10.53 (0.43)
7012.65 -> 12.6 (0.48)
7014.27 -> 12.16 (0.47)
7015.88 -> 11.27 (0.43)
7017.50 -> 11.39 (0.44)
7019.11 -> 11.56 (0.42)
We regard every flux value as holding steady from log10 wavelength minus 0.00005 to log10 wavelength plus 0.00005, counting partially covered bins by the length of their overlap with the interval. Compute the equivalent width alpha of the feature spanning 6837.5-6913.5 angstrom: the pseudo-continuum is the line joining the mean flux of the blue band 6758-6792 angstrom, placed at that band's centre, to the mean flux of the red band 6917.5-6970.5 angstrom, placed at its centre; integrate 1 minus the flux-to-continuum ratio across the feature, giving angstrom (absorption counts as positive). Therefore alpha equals 7.3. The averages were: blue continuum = 9.92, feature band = 9.64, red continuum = 11.2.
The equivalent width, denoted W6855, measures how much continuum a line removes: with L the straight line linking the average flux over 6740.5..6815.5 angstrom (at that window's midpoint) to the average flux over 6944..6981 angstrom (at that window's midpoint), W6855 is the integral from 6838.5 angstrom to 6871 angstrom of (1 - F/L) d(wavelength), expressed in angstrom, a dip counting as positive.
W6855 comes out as 3.5 angstrom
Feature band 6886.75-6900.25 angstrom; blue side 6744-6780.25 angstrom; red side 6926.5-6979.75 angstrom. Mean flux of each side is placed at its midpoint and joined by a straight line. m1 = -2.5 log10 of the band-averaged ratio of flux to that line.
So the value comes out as 0.109 mag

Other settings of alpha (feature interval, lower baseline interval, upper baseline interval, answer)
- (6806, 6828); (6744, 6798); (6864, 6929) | 0.9 angstrom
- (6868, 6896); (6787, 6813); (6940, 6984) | 2.4 angstrom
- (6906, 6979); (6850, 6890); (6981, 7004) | -2.5 angstrom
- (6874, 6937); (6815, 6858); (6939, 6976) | 2.4 angstrom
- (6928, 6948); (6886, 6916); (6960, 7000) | -0.9 angstrom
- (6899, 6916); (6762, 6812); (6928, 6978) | 1.0 angstrom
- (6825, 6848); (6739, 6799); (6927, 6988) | 1.4 angstrom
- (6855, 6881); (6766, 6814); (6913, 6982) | 2.5 angstrom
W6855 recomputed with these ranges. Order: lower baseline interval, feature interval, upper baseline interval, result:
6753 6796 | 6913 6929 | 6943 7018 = 0.82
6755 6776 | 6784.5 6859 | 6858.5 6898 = 1.87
